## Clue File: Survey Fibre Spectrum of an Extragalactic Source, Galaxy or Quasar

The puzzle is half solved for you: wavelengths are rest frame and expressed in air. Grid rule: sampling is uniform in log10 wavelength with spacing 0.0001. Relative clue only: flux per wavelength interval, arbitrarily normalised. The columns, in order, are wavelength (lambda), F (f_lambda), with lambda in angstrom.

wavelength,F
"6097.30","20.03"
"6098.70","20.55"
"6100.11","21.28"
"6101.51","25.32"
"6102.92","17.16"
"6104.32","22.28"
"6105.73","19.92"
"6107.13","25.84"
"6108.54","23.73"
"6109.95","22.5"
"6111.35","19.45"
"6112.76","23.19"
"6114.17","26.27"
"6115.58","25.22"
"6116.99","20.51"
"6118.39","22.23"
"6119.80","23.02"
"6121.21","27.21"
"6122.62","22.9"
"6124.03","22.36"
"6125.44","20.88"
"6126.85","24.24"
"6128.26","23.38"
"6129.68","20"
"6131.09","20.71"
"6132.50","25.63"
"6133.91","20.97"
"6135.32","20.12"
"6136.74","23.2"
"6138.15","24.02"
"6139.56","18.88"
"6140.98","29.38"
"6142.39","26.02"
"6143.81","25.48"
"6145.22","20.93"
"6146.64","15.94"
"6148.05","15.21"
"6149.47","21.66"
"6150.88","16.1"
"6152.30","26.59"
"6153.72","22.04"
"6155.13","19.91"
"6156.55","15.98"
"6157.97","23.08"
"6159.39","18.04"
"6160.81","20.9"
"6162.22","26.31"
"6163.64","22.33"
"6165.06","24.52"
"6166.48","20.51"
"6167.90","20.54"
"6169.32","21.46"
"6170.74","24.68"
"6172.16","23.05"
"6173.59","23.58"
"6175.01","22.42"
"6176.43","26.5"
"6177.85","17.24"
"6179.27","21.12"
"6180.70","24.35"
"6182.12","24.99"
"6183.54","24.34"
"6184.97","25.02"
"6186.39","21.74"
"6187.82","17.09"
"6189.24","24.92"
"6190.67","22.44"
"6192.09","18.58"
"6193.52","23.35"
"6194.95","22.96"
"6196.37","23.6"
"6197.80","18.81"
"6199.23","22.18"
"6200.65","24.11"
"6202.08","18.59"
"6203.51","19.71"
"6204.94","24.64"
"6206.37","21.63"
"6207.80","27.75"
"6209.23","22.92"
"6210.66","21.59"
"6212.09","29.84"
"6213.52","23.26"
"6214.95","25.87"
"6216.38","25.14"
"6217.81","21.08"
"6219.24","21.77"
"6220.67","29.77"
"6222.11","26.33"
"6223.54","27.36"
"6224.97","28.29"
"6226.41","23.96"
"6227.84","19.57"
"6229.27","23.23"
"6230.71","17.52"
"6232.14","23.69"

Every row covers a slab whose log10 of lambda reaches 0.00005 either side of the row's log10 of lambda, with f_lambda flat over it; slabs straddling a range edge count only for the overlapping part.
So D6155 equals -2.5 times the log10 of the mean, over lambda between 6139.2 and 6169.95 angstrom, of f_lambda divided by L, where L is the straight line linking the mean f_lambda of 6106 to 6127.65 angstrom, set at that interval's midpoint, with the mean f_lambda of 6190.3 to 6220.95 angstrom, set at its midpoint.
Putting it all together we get 0.08 mag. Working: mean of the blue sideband 23.2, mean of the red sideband 23.1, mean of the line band 21.5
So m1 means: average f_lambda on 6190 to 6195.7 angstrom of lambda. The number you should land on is 21.9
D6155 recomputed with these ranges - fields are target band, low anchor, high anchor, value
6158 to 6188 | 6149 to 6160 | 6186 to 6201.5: -0.07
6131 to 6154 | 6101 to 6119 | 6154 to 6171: 0.00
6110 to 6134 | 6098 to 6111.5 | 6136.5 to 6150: -0.04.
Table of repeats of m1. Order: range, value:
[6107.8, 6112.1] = 21.9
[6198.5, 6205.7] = 21.8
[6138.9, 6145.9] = 24.2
